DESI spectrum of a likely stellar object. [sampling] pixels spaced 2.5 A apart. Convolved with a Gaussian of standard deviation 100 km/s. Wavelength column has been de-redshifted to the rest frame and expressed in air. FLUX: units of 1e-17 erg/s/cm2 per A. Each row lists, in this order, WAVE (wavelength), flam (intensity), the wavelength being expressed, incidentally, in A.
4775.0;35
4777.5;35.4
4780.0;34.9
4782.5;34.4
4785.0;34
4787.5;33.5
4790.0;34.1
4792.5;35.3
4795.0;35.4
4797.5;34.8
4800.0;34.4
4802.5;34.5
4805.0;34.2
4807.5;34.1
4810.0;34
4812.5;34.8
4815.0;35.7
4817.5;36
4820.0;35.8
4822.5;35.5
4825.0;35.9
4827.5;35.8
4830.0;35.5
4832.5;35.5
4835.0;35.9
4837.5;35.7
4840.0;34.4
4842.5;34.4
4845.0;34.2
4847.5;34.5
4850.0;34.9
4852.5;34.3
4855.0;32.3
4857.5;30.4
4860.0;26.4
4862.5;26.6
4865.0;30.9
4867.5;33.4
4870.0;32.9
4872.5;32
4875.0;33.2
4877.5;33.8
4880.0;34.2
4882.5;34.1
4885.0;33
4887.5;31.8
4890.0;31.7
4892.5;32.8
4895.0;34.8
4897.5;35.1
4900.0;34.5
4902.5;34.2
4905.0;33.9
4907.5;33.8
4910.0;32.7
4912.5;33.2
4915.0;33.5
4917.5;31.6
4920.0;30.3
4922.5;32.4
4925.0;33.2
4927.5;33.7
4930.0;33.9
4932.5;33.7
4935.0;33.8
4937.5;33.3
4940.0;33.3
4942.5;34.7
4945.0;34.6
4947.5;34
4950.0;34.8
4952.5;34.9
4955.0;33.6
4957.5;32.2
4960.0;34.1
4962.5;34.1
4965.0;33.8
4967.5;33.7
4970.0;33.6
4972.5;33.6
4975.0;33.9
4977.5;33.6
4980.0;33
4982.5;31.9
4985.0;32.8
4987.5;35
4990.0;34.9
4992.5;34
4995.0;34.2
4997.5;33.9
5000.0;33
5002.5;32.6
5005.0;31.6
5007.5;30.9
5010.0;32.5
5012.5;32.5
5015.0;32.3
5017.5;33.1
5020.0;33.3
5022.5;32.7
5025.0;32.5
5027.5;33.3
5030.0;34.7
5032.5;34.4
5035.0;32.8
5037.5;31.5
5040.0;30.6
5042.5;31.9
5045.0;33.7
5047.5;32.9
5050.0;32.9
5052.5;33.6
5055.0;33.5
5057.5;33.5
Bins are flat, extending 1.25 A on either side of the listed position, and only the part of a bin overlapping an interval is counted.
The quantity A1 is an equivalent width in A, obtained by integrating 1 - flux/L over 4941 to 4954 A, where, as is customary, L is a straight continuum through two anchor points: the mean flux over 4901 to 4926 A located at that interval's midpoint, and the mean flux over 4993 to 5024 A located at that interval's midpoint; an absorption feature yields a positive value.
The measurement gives -0.68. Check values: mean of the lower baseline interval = 32.9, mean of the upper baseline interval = 32.7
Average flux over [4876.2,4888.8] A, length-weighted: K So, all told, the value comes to 33.4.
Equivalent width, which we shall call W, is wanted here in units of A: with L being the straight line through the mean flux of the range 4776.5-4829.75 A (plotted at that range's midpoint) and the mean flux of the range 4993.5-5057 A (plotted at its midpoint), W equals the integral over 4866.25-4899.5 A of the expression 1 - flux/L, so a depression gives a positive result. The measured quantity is 0.8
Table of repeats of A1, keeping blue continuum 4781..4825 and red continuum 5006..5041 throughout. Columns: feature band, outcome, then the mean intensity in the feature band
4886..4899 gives 0.2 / 33.3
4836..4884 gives 2.0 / 32.8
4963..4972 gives -0.1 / 33.7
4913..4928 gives 0.5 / 32.4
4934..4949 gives -0.2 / 34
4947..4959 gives -0.2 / 33.9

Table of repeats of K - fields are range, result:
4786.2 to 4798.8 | 34.6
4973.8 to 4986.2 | 33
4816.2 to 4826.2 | 35.8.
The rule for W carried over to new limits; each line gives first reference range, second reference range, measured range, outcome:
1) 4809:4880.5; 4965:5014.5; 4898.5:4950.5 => 0.0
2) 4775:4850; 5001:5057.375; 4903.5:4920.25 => 0.5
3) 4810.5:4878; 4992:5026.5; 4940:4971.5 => -0.9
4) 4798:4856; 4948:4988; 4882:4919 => 1.0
